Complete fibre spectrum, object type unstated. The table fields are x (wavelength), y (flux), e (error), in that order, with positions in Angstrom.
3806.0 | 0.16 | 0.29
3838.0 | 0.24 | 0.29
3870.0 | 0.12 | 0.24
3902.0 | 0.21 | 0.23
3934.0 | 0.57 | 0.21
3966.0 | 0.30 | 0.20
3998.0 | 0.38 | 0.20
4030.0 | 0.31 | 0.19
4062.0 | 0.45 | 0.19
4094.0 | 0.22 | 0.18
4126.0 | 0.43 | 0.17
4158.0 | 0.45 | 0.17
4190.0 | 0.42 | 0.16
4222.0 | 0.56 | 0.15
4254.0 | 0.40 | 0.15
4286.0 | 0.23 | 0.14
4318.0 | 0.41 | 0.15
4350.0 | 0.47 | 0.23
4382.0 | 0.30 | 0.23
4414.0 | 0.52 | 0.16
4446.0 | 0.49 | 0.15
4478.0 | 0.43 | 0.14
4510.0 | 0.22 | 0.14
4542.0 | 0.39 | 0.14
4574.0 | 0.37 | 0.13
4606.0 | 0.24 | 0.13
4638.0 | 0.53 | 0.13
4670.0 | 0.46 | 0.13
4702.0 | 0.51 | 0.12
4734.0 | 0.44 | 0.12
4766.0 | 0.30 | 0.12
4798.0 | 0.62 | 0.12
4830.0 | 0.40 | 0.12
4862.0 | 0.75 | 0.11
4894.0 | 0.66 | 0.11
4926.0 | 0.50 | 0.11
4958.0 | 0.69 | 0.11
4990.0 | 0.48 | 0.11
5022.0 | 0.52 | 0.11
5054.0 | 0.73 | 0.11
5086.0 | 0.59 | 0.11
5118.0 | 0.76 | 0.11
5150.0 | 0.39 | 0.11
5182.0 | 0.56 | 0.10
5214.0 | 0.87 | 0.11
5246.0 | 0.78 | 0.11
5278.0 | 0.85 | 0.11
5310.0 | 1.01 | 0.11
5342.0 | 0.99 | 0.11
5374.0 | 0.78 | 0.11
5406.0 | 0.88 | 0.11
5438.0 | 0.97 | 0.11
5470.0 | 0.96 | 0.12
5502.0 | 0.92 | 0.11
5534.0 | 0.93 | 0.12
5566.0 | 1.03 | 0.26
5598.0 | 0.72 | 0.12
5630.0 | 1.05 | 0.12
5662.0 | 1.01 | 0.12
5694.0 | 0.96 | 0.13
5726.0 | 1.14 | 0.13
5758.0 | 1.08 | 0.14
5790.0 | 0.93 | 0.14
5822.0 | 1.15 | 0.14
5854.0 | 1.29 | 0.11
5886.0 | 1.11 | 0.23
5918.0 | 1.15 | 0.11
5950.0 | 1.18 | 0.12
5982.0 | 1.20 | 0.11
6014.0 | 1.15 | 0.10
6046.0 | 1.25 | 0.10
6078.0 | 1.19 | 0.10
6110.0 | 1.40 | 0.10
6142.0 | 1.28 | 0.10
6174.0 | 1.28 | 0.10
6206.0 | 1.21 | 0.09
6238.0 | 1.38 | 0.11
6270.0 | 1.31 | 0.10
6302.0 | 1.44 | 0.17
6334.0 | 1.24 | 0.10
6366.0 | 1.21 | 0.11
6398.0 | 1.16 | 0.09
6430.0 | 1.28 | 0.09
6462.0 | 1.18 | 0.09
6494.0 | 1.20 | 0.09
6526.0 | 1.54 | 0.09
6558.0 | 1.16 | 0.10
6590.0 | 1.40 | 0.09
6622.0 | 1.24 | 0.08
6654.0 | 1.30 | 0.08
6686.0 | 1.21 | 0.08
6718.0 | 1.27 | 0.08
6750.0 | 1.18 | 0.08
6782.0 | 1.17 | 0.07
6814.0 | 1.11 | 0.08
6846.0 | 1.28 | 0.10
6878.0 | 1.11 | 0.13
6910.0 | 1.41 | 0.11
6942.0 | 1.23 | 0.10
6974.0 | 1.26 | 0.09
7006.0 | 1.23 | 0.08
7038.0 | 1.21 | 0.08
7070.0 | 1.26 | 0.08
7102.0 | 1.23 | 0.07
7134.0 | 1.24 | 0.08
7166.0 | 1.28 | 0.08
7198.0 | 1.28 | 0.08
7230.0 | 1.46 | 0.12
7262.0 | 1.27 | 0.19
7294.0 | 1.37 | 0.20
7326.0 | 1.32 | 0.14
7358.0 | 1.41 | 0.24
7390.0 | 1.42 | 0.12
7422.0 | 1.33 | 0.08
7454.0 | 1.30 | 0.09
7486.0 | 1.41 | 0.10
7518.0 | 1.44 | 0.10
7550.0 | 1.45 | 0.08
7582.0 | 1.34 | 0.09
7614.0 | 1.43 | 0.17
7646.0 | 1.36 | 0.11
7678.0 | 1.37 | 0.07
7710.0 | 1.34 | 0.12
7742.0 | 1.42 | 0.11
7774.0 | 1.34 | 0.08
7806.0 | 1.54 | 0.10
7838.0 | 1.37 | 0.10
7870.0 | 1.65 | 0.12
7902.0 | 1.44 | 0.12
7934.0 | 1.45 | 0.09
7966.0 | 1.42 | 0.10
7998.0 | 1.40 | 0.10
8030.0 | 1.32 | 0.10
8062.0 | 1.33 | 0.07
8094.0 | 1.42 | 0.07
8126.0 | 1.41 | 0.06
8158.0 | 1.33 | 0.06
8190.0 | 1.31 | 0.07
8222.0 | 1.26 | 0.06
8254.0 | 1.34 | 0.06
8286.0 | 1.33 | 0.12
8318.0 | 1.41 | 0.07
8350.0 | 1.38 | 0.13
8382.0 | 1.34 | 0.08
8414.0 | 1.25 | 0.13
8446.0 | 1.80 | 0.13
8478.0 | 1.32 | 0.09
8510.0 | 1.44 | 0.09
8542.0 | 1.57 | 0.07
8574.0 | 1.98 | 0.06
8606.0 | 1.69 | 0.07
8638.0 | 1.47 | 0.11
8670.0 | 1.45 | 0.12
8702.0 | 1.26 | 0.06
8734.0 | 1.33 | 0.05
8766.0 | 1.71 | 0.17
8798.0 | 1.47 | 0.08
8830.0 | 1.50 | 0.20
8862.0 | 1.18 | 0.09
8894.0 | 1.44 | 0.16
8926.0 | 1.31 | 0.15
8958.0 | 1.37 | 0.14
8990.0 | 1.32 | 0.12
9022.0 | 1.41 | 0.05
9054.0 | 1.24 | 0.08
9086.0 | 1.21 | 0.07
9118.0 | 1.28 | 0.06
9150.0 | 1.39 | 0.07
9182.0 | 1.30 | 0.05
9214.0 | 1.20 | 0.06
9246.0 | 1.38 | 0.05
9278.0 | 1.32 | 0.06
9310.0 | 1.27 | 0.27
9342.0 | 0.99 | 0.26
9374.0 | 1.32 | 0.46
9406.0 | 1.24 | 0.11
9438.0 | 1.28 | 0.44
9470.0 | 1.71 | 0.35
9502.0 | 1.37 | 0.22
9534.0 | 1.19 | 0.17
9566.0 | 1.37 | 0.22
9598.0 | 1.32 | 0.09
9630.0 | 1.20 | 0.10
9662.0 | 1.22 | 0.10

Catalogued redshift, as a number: 0.31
